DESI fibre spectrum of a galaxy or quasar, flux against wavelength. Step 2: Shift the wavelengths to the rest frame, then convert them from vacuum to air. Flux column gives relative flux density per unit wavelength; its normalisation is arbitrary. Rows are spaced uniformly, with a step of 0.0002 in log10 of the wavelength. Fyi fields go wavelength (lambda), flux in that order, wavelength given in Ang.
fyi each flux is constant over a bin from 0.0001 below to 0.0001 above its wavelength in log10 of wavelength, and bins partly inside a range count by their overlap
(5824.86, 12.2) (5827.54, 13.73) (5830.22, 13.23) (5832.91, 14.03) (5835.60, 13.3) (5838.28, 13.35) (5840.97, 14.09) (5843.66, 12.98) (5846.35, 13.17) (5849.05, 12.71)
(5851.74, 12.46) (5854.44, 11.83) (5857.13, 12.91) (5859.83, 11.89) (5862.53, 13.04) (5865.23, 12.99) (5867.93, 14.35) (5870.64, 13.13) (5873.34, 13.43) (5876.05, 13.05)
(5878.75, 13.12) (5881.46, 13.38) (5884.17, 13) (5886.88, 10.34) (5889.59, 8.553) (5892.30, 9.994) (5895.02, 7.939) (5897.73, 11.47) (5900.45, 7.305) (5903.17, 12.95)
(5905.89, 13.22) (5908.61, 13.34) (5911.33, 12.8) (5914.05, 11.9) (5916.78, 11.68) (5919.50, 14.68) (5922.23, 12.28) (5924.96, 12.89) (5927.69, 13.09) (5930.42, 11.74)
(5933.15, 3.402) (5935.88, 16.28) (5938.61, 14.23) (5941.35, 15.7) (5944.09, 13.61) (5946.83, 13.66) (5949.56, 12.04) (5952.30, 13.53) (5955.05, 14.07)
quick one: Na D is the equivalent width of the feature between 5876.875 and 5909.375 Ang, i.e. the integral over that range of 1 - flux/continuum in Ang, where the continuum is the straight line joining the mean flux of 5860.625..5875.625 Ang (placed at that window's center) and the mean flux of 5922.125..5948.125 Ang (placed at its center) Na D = 4.7 Ang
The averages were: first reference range 13.3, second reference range 12.7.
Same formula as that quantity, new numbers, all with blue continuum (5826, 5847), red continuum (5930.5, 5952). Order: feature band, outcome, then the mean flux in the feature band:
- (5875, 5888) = 0.54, 12.6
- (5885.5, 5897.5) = 3.35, 9.43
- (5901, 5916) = 0.51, 12.5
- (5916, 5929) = -0.15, 13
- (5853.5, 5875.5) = 0.50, 13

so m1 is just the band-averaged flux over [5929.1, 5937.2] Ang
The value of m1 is 10.4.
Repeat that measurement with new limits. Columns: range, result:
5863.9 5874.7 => 13.5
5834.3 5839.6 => 13.3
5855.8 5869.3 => 13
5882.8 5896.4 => 9.97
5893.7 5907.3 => 10.6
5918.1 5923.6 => 13.5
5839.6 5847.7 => 13.4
